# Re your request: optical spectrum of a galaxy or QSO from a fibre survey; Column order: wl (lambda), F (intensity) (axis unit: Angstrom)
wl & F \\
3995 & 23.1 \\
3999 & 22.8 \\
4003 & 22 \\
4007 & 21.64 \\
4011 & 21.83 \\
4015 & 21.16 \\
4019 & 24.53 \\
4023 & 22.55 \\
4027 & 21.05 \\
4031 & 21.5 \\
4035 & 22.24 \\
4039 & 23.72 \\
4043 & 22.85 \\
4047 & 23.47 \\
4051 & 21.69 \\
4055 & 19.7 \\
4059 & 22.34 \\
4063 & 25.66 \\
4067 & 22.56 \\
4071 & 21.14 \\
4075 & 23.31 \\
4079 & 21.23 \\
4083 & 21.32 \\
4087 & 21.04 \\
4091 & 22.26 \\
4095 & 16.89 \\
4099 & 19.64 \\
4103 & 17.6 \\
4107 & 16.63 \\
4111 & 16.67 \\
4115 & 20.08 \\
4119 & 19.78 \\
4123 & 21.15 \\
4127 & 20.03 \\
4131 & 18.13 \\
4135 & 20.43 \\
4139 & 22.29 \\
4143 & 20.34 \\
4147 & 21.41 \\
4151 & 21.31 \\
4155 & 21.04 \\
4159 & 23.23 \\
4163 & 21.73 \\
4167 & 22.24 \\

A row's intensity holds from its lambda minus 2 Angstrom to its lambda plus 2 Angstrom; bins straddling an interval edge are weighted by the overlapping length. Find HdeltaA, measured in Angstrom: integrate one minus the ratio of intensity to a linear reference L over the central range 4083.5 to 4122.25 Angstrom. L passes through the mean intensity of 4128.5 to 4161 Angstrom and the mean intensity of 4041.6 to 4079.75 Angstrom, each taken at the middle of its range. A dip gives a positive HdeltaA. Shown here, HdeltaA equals 4.6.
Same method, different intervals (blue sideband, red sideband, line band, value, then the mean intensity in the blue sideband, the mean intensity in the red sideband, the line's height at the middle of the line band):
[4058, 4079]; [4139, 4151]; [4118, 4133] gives 1.3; 22.9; 21.2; 21.6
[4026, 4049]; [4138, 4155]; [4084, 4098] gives 1.1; 22.5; 21.2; 21.9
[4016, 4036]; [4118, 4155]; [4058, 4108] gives 1.2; 22.3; 20.6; 21.4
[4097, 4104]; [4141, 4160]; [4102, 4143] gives 1.2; 18.8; 21.4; 19.9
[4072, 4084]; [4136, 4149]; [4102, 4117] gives 2.7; 21.9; 21.3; 21.6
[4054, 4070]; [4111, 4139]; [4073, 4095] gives 0.3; 22.7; 19.9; 21.7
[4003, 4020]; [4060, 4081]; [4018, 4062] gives 0.1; 22.1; 22.8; 22.4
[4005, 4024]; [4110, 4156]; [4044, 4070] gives -1.1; 22.3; 20.3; 21.6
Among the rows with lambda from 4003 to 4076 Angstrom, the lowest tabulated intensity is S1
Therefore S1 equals 19.7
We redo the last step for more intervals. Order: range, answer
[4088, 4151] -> 16.63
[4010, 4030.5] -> 21.05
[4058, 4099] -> 16.89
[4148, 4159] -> 21.04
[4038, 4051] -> 21.69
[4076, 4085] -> 21.23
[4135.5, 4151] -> 20.34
